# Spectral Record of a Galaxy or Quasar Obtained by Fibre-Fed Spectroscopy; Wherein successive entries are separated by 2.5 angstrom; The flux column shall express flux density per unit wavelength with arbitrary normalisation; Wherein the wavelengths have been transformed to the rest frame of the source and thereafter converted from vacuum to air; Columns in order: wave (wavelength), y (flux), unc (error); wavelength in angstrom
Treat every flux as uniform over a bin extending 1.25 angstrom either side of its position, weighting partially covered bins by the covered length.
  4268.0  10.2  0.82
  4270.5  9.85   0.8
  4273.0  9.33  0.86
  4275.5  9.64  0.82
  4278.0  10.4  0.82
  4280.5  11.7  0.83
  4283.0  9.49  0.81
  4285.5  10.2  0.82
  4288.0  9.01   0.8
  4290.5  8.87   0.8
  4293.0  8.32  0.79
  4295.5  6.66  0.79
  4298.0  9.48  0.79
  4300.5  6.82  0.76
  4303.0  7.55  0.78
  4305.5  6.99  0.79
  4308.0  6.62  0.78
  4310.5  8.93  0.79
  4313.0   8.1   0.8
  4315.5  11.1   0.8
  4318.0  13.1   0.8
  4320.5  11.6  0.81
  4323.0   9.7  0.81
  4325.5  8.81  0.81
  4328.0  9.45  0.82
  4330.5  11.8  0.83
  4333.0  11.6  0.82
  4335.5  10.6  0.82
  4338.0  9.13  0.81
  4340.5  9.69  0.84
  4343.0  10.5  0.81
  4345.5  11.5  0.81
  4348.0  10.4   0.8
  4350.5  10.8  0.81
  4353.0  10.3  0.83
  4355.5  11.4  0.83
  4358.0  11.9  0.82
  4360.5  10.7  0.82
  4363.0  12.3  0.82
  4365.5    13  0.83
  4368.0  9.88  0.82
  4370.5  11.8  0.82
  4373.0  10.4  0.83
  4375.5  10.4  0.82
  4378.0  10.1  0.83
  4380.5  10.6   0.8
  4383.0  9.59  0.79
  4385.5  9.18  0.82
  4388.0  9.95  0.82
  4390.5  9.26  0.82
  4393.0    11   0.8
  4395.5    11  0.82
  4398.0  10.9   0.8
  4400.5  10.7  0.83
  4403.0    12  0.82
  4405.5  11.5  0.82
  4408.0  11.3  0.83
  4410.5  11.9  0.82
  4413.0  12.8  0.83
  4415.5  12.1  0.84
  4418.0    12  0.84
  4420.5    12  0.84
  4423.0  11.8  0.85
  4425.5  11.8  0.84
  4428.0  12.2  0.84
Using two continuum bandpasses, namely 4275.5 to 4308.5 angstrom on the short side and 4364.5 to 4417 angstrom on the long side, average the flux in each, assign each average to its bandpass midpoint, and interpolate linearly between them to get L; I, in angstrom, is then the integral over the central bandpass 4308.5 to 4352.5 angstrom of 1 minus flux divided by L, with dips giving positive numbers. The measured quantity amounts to -3.5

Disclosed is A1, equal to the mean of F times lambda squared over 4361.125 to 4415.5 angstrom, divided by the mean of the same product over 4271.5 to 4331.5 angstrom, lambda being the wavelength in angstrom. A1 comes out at 1.22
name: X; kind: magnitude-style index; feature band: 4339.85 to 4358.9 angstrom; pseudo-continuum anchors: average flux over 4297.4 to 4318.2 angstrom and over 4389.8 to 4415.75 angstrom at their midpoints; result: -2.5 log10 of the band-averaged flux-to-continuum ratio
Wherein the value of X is -0.11 mag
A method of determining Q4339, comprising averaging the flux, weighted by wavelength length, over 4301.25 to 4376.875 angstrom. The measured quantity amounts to 10.3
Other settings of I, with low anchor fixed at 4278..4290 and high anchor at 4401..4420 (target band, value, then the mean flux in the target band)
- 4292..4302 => 2.38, 7.8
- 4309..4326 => 0.56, 10.2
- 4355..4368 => -0.60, 11.7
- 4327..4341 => 0.45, 10.4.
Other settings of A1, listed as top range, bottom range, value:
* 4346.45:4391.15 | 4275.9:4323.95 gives 1.20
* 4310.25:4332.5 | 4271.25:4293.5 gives 1.09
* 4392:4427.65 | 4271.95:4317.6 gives 1.38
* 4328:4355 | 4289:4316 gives 1.34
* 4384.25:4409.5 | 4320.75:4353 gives 1.06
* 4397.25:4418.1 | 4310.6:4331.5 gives 1.17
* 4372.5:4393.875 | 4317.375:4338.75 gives 0.97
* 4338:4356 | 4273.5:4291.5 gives 1.10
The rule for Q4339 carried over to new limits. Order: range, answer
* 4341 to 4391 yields 10.7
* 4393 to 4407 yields 11.2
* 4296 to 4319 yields 8.63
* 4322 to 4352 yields 10.3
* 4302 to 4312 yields 7.54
